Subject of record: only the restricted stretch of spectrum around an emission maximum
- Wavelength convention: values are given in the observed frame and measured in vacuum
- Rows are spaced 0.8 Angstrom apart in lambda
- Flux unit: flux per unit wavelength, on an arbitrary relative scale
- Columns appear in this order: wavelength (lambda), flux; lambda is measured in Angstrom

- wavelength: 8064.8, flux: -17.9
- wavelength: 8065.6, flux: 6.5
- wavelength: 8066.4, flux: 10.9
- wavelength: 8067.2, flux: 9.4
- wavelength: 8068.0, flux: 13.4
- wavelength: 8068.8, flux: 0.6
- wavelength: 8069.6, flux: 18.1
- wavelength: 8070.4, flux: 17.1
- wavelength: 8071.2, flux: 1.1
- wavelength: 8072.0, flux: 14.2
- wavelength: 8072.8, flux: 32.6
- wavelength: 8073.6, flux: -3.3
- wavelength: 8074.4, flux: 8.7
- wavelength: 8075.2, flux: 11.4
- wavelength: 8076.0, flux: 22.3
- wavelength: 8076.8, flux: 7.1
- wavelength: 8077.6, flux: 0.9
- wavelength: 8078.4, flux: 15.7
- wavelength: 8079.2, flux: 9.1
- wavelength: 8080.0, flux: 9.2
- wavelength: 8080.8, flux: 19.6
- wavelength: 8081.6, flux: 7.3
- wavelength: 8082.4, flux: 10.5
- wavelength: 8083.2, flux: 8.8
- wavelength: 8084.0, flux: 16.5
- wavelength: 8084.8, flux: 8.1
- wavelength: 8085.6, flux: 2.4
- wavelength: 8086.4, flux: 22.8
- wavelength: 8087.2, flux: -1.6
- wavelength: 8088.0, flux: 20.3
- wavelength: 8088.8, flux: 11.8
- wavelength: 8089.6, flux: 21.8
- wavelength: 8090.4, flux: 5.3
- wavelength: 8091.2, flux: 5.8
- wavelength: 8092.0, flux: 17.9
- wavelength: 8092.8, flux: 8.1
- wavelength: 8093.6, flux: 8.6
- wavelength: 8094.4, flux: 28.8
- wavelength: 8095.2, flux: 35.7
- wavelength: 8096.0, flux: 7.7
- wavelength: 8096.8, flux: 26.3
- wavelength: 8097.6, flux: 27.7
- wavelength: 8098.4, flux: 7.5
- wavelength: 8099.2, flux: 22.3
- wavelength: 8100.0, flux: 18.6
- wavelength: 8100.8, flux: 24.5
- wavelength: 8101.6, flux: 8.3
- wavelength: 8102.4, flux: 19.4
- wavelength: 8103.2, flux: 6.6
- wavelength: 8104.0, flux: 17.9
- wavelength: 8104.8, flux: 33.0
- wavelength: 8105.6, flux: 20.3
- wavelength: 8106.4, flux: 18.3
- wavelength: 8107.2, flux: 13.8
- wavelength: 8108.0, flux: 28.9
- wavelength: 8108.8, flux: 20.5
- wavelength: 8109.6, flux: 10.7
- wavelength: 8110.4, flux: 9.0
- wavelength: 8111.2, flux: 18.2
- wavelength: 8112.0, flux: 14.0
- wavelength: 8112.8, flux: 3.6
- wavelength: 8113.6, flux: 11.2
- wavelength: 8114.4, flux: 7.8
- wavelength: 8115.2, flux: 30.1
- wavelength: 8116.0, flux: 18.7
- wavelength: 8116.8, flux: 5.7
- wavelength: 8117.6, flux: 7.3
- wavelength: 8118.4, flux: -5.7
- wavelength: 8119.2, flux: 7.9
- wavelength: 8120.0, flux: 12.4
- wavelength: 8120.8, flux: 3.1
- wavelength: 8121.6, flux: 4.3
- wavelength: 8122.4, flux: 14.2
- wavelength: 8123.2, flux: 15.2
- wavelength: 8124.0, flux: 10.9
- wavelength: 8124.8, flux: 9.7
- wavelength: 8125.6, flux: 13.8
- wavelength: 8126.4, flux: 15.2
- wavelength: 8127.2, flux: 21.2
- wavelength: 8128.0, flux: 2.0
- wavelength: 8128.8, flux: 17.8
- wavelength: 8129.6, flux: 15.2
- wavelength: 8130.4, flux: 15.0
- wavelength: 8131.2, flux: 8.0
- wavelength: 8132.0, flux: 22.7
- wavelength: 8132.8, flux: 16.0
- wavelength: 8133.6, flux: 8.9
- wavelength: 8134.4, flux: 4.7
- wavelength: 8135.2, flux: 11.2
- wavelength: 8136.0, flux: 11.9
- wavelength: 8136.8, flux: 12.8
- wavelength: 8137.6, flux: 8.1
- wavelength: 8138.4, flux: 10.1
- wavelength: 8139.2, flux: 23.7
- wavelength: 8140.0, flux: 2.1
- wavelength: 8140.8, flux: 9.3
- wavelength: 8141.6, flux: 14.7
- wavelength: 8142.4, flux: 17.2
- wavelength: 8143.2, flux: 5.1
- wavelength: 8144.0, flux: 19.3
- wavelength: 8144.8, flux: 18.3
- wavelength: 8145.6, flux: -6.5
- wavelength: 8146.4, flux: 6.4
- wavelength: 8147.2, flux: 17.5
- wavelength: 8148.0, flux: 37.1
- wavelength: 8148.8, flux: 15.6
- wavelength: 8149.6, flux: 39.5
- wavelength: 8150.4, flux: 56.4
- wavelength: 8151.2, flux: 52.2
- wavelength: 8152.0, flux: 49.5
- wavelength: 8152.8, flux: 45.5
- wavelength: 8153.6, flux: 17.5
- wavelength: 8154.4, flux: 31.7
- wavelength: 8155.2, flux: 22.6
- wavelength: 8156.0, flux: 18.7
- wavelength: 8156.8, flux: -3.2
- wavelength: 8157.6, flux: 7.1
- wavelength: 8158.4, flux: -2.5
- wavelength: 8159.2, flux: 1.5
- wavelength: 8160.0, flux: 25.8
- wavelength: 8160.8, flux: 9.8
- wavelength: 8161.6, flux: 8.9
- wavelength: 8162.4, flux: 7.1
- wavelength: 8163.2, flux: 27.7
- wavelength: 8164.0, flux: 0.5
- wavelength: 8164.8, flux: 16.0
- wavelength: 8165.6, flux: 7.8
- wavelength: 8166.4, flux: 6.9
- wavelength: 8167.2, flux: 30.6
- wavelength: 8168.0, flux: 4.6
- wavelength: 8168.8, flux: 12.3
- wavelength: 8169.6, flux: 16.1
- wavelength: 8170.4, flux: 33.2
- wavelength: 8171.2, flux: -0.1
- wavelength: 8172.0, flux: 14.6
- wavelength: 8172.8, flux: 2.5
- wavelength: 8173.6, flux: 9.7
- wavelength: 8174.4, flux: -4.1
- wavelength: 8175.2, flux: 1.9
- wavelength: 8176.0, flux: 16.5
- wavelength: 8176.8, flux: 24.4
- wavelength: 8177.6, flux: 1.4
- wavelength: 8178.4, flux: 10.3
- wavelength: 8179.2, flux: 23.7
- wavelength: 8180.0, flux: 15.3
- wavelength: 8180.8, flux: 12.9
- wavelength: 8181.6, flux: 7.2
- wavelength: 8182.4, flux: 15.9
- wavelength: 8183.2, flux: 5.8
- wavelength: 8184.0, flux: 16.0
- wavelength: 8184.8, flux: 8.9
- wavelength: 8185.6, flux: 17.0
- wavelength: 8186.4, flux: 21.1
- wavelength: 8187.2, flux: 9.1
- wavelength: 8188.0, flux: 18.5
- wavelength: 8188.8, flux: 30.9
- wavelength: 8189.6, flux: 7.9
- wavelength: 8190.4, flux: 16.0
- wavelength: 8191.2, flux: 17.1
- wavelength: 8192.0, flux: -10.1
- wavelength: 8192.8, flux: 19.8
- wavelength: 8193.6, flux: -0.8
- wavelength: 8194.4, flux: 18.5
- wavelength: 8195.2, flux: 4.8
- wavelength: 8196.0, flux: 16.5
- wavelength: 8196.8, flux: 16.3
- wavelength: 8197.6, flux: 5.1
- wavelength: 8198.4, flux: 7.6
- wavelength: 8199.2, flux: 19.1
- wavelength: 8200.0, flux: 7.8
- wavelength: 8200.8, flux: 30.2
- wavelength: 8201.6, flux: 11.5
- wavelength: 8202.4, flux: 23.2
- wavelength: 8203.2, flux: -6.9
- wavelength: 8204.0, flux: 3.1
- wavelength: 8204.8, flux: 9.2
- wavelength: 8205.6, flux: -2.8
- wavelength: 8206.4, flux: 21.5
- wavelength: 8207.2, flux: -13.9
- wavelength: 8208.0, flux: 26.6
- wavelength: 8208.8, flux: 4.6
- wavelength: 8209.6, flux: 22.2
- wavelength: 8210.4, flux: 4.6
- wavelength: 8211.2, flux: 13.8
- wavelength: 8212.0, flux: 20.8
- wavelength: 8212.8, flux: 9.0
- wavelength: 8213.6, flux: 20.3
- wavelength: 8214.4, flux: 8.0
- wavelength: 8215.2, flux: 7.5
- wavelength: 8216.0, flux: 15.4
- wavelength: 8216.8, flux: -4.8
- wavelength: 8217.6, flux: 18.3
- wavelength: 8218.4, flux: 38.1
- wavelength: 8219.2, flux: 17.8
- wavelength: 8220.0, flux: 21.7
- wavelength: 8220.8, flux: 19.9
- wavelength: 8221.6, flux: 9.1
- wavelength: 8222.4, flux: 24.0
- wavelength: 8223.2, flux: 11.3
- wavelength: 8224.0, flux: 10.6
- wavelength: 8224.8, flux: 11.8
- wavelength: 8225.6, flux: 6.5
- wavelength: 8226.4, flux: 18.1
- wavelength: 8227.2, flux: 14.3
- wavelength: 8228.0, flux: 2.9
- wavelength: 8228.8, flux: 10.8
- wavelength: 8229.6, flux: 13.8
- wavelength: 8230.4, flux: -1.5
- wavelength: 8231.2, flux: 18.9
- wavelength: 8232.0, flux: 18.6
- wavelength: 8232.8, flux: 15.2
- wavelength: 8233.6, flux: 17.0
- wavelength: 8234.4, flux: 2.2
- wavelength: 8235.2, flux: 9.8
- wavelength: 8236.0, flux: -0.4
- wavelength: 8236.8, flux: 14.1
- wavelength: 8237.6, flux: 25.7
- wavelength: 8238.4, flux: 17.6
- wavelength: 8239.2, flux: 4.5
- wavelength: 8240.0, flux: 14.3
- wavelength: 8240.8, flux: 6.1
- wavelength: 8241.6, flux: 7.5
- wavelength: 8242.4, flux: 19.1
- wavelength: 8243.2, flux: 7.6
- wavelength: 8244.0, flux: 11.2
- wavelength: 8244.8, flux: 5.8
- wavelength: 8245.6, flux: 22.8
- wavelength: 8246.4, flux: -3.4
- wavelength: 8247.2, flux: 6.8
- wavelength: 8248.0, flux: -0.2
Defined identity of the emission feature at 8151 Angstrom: Hgamma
